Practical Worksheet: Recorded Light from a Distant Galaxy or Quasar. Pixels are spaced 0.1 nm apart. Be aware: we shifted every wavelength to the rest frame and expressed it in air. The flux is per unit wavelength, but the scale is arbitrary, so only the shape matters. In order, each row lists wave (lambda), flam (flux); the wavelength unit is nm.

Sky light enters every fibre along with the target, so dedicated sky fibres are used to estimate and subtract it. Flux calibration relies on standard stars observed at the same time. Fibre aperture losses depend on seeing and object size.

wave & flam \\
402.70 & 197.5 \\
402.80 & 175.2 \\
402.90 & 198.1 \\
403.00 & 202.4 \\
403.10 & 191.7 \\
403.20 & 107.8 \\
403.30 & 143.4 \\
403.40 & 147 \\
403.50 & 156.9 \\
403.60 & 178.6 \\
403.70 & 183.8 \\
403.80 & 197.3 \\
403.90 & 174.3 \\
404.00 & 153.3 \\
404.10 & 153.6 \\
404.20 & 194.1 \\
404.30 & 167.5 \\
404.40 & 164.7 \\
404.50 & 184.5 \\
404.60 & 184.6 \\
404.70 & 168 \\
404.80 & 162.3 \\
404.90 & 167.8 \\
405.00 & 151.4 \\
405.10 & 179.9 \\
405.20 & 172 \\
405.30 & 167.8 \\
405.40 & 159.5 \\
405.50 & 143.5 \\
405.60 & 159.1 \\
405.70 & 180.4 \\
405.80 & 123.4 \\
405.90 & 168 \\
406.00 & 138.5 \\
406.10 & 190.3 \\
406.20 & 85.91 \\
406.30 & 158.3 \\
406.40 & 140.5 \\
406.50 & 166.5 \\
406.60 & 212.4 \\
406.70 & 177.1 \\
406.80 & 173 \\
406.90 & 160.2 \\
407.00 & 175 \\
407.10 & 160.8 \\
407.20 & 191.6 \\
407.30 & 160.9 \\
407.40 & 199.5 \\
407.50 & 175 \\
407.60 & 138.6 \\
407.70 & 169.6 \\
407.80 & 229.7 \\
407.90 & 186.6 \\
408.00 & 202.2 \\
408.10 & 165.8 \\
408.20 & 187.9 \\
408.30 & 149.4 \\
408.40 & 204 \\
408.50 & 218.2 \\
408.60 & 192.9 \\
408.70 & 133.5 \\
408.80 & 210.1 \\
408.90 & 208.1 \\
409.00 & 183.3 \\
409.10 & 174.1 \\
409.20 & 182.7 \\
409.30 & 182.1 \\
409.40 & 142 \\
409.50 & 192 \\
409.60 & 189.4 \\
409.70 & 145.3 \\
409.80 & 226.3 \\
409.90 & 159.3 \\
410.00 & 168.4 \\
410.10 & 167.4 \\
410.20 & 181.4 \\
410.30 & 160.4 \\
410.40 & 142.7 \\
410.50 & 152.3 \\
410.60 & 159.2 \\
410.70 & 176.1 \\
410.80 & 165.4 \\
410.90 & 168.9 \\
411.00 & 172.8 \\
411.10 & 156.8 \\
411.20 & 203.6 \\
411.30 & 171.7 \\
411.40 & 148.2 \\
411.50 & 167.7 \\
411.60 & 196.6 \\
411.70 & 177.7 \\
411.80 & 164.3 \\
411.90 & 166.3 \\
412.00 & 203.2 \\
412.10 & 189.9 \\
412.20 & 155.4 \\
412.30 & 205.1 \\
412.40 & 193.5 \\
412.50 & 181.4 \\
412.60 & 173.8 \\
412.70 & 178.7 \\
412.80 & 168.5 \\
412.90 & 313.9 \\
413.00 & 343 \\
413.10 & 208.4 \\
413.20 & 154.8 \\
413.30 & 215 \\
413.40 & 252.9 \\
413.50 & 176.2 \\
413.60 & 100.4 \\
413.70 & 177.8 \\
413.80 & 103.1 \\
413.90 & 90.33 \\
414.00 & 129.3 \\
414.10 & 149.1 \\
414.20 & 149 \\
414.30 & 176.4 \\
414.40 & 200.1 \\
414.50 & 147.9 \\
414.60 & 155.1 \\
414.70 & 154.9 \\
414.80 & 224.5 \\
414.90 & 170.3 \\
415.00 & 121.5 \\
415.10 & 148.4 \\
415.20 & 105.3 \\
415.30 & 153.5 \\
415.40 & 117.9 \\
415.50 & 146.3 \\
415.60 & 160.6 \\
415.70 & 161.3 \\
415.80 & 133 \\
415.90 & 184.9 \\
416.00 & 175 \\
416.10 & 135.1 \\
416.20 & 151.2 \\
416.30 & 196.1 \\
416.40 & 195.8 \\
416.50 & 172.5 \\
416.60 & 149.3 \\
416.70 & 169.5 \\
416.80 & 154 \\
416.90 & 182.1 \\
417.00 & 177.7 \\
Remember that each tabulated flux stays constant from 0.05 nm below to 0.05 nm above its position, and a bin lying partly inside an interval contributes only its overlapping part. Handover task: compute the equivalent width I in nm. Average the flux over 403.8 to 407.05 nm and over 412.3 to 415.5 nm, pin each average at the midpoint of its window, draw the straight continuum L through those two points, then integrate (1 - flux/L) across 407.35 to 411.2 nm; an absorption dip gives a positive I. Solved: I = -0.21 nm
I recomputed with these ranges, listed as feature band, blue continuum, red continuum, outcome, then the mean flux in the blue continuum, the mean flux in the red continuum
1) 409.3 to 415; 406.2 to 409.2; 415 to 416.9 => -0.34 nm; 178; 156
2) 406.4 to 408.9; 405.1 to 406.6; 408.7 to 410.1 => -0.18 nm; 157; 180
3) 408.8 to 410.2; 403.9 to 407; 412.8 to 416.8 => -0.12 nm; 164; 168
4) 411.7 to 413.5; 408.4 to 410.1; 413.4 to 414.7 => -0.48 nm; 182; 151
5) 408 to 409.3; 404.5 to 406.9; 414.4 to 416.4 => -0.19 nm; 163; 157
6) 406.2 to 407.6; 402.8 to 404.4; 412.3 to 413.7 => 0.10 nm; 170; 204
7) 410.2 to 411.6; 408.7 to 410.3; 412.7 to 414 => 0.12 nm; 179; 189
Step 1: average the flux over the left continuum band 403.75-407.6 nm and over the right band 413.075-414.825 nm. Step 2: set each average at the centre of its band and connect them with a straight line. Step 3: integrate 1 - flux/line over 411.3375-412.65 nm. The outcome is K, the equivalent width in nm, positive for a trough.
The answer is -0.12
